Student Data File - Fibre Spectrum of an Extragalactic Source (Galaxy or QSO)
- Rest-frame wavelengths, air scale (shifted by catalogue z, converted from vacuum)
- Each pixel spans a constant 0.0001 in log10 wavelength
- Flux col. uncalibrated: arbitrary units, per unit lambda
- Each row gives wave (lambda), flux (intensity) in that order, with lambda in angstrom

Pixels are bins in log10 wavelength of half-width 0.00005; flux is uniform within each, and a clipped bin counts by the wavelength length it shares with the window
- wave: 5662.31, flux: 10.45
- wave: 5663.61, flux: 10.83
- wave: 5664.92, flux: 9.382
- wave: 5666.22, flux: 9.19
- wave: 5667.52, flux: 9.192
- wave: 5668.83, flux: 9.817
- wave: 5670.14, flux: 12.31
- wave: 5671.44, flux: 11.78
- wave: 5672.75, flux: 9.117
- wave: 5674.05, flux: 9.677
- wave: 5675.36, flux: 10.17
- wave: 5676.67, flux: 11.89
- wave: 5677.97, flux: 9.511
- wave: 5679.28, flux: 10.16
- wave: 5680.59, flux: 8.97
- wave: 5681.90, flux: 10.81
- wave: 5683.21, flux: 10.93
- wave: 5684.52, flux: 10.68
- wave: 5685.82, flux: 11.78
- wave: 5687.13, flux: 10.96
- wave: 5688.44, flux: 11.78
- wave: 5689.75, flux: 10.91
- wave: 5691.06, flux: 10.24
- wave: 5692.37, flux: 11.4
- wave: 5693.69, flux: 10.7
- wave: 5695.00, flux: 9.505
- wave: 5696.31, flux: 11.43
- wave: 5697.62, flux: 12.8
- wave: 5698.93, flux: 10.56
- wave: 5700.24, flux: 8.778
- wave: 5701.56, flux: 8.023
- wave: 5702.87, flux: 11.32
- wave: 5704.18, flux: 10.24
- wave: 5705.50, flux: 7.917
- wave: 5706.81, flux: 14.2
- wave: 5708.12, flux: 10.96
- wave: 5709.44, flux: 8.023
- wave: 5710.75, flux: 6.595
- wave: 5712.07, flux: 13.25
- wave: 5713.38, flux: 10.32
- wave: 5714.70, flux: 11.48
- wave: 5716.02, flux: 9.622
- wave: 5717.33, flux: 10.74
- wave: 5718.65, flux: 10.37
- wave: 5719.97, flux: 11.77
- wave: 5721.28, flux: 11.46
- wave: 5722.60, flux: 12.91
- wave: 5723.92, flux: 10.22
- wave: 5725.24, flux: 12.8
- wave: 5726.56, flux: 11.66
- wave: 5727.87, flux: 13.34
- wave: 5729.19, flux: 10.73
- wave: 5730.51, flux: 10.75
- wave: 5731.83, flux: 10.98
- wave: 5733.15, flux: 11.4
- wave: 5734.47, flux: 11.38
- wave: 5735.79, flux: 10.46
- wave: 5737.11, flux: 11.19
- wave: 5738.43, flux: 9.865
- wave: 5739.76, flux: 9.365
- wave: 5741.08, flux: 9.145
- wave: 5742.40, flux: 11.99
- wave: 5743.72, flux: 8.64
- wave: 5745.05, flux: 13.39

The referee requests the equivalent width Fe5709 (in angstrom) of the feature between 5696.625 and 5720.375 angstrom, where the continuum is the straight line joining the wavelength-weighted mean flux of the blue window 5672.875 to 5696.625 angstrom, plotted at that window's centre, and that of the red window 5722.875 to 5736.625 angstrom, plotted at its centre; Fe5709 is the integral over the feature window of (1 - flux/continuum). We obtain 1.4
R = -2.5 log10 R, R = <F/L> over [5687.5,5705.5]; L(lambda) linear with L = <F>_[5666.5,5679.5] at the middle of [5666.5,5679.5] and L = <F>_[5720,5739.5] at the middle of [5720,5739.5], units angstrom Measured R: 0.026 mag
